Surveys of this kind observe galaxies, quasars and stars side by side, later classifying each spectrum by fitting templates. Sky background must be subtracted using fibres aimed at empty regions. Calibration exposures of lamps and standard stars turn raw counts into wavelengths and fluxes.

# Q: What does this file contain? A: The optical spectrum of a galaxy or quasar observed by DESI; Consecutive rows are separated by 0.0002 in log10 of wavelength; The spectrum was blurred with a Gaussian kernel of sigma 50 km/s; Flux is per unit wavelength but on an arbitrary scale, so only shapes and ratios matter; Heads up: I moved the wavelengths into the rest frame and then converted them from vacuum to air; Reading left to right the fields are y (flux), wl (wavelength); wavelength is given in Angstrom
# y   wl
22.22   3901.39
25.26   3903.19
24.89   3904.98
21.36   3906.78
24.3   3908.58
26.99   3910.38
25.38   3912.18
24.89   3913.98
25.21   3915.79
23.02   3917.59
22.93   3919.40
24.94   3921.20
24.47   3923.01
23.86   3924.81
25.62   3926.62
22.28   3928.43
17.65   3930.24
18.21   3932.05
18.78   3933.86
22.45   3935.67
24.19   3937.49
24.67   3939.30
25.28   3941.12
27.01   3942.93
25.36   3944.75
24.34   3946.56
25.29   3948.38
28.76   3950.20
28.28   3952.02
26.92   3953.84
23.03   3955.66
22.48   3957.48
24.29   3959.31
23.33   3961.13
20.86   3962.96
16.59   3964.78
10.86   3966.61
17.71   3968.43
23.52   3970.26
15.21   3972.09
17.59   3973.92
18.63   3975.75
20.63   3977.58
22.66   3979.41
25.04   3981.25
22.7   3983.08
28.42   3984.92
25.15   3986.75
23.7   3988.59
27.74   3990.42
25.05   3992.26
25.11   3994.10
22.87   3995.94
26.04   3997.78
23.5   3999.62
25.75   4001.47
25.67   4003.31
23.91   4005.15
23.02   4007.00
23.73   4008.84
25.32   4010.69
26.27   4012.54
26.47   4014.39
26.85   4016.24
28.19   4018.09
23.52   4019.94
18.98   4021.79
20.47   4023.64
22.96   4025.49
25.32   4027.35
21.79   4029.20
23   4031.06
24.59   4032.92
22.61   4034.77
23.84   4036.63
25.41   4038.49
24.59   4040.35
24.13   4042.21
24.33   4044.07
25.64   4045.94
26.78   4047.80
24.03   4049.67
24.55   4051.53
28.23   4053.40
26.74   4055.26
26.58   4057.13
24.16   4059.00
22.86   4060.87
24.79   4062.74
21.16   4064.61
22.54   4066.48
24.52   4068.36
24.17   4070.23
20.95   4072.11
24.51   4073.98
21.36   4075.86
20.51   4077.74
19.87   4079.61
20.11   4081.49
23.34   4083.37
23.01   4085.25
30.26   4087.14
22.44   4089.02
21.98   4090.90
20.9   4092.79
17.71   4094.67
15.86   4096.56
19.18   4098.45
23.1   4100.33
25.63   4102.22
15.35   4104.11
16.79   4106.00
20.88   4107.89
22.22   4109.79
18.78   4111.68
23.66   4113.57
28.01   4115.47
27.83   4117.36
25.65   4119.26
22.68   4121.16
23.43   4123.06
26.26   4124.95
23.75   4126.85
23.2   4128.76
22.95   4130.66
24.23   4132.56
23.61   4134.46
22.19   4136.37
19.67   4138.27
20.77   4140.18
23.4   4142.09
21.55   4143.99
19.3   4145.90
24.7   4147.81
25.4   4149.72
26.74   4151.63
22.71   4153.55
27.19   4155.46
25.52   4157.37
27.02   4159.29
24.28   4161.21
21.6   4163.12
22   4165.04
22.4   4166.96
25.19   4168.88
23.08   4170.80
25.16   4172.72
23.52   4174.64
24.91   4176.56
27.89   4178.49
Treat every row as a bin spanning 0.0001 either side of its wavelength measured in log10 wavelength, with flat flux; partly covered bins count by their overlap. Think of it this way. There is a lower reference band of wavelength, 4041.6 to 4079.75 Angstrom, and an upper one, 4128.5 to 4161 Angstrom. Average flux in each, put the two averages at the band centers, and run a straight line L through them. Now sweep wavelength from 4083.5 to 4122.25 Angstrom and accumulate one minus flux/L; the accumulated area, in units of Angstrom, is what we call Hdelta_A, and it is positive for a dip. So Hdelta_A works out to 2.7 Angstrom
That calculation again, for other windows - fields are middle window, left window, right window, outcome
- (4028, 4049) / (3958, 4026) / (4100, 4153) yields -1.2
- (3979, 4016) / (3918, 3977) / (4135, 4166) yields -3.9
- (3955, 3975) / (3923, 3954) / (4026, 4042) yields 3.7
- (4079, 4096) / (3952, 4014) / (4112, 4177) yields 1.1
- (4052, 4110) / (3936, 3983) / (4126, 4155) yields 1.3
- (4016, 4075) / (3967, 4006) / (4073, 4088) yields -3.1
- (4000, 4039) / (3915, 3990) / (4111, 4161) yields -1.7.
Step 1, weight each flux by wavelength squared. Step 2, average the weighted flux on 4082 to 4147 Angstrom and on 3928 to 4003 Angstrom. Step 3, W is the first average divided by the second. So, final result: 1.0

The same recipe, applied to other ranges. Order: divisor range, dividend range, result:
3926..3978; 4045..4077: 1.16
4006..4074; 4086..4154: 0.97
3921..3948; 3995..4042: 1.08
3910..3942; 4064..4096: 1.03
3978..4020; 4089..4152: 0.95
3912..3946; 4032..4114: 1.04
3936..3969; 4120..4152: 1.09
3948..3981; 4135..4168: 1.19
